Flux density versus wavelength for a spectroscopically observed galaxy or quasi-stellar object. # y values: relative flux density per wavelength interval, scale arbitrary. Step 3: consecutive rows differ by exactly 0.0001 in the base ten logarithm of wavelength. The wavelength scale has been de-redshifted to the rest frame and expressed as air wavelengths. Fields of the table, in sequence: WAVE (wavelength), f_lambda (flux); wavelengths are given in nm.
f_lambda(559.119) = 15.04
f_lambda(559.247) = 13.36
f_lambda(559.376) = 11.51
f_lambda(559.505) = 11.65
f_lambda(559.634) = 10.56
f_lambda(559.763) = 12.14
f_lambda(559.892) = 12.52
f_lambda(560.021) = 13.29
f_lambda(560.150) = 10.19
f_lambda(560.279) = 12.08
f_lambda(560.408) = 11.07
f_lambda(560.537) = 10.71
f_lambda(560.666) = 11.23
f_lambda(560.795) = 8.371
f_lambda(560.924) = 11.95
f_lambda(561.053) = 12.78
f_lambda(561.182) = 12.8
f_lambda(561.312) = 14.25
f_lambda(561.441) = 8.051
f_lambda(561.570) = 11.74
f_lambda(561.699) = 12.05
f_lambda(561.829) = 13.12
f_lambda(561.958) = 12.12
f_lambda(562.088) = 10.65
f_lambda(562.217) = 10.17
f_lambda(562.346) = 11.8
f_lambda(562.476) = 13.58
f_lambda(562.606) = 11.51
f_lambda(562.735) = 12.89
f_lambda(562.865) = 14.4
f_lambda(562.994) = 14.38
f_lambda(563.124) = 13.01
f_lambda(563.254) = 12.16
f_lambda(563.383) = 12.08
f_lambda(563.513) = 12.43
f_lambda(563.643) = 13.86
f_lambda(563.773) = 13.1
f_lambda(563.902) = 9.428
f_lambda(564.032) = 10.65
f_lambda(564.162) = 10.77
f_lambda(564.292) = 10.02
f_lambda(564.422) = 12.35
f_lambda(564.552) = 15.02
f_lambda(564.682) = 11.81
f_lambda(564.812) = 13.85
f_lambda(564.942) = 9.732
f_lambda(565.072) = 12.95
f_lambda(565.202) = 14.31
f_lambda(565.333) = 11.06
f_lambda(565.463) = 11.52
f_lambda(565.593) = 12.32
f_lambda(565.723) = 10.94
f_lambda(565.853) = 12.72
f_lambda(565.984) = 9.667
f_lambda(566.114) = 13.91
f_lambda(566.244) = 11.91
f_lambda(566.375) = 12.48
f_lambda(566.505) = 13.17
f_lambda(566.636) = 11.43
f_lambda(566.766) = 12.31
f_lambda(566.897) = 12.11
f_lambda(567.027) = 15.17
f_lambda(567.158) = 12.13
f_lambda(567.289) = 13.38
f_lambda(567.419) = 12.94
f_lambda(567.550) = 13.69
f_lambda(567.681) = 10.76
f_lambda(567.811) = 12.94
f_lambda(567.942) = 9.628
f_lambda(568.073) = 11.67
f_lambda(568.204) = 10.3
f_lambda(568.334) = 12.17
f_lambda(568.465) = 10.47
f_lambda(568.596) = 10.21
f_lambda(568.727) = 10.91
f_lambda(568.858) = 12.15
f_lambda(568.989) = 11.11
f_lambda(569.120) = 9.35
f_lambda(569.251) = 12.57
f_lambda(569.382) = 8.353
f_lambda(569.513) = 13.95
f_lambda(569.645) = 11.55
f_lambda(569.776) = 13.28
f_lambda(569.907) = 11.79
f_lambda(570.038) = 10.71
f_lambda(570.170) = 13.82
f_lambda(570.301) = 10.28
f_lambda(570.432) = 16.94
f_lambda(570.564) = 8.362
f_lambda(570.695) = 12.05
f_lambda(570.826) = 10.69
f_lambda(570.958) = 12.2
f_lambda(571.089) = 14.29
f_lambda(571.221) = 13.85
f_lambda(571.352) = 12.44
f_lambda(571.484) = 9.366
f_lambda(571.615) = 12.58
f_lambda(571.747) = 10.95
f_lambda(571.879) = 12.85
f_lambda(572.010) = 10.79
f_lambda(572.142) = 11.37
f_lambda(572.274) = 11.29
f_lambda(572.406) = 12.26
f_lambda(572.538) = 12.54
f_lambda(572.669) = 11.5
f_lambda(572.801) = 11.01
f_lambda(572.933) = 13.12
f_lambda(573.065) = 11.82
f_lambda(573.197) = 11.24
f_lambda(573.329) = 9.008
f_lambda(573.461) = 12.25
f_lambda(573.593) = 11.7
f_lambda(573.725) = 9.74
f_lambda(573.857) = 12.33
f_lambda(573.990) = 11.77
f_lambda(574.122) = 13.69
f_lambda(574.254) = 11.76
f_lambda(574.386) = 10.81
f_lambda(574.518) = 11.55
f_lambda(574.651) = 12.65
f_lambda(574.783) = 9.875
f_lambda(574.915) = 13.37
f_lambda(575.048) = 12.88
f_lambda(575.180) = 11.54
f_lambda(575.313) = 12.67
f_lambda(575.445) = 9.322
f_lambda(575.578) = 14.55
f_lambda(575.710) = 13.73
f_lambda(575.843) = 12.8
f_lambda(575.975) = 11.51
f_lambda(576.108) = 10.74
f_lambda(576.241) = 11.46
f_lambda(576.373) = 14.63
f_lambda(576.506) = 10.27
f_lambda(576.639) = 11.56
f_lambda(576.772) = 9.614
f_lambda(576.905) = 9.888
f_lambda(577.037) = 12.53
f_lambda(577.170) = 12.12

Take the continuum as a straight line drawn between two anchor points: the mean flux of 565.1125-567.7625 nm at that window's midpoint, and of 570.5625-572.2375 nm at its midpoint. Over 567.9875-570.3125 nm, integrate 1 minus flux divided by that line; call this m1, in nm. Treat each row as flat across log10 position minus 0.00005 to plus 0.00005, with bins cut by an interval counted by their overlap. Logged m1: 0.13 nm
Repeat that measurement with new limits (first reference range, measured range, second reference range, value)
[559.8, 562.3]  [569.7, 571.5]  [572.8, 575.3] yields -0.084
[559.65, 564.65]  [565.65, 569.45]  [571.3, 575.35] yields 0.026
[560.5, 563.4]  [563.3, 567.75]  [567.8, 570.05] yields -0.237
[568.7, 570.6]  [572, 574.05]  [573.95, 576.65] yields 0.074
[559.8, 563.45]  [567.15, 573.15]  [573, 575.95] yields 0.056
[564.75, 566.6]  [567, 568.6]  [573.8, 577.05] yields 0.021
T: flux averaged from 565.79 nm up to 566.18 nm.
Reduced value 12.1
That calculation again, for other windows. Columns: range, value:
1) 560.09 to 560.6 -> 11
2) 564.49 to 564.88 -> 13.5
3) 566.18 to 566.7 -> 12.2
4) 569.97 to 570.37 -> 11.7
